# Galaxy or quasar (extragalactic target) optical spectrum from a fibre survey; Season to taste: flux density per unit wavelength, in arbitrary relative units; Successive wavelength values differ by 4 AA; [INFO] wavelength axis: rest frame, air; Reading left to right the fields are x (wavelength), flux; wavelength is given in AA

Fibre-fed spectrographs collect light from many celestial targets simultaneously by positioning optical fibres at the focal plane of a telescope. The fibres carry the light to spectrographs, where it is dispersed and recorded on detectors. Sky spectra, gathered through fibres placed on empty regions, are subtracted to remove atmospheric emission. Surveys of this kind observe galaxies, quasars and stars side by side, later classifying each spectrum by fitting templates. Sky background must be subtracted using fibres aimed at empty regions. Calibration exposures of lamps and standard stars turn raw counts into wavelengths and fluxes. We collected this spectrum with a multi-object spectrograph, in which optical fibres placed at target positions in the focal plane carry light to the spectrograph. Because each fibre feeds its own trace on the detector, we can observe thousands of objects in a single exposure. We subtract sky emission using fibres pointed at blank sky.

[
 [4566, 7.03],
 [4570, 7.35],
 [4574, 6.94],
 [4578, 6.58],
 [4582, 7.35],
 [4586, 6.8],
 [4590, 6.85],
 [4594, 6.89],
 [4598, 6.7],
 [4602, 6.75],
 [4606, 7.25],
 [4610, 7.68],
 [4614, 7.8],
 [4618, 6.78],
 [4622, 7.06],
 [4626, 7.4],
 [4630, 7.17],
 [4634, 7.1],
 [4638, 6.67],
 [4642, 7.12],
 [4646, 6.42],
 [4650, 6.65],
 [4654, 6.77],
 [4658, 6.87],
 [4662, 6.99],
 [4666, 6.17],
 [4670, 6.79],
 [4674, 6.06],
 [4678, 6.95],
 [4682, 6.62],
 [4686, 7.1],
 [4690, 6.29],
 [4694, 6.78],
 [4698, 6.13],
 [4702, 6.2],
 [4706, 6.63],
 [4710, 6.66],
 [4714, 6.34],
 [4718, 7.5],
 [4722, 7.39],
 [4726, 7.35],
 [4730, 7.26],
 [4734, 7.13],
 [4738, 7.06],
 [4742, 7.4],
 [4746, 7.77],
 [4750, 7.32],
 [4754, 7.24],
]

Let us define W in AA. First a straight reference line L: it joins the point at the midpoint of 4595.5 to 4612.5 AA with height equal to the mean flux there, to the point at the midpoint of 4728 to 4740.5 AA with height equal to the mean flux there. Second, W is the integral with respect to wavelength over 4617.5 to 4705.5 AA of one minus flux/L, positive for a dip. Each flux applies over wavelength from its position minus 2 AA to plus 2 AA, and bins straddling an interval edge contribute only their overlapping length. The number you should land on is 5.0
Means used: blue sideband 7.11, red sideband 7.16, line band 6.73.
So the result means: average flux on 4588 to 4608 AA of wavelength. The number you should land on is 6.89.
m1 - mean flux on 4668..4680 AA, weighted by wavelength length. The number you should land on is 6.6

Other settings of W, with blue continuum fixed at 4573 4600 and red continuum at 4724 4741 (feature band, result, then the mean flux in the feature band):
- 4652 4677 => 1.53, 6.62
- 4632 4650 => 0.49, 6.81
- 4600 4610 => -0.32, 7.14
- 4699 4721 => 1.49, 6.67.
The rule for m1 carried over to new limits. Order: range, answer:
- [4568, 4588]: 7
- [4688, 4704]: 6.35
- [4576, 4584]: 6.96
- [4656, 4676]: 6.58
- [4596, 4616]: 7.24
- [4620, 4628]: 7.23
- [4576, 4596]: 6.89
